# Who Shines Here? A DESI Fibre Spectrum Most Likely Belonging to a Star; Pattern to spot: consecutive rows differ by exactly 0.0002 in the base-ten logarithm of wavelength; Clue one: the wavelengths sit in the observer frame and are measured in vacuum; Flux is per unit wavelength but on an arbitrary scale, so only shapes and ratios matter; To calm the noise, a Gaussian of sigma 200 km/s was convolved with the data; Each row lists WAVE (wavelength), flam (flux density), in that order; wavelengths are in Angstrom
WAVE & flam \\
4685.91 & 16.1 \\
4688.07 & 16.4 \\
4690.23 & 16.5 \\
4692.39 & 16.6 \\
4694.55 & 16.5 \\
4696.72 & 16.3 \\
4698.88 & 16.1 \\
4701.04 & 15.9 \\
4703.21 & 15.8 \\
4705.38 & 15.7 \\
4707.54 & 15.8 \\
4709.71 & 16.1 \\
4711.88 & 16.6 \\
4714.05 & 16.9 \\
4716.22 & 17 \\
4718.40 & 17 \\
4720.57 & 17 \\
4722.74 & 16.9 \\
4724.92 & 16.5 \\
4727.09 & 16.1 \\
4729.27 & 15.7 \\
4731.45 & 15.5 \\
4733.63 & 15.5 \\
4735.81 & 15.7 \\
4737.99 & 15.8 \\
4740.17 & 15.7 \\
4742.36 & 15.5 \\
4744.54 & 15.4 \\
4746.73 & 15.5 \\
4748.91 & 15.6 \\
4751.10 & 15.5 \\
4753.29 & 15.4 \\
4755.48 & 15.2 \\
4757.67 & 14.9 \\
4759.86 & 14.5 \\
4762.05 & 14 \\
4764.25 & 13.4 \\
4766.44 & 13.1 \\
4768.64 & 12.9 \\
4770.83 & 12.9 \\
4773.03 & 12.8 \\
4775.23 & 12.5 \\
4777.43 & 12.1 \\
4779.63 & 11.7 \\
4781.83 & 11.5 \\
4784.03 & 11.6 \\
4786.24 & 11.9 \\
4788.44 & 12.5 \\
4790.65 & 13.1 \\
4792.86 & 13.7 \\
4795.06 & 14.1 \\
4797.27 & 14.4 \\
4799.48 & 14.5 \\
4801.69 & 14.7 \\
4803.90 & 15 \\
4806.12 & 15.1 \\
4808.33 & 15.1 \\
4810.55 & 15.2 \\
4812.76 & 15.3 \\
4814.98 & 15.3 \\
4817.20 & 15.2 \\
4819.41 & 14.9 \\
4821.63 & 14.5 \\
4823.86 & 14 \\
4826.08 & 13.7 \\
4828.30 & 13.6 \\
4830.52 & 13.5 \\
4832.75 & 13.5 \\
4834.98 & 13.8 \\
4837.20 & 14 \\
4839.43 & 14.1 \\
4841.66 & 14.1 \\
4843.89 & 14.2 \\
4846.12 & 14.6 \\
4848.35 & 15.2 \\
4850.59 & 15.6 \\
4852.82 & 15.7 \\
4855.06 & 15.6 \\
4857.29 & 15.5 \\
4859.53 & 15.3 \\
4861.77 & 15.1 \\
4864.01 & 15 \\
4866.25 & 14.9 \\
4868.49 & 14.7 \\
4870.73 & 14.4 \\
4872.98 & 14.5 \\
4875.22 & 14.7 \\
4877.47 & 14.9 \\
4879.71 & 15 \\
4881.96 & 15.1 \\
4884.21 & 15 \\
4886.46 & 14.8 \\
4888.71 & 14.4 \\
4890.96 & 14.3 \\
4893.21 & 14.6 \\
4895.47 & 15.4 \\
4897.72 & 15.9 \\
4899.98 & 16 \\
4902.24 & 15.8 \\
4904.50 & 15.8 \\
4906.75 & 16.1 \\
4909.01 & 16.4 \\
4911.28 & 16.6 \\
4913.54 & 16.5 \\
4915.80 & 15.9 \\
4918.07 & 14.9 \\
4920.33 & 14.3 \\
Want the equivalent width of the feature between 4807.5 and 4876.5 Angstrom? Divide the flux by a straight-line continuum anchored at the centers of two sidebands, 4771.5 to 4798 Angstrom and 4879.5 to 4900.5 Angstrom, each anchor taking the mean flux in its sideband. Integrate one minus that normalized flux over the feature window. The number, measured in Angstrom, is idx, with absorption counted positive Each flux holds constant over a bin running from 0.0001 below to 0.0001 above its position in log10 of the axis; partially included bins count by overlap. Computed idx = -3.7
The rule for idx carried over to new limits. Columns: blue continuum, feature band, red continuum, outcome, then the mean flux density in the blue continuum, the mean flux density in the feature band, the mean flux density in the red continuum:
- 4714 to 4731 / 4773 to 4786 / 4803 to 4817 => 3.1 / 16.6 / 12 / 15.2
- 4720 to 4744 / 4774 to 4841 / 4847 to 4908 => 7.5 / 16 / 13.8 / 15.2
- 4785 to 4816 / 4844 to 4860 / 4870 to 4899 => -0.7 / 14.3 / 15.3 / 14.9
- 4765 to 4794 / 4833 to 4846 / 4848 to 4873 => 0.4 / 12.5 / 14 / 15.1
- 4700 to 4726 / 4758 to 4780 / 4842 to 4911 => 4.0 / 16.4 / 13.1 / 15.2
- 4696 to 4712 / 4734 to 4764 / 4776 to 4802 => -1.8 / 16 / 15.2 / 12.9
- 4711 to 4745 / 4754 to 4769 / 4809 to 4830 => 1.5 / 16.2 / 14.1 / 14.6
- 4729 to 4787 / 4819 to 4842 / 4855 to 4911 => 1.2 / 14.1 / 13.9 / 15.2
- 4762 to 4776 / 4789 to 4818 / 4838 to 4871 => -1.7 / 13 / 14.6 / 14.9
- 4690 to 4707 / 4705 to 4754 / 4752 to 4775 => -3.2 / 16.1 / 16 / 13.9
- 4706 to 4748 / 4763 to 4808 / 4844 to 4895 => 6.9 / 16.1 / 13.2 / 14.9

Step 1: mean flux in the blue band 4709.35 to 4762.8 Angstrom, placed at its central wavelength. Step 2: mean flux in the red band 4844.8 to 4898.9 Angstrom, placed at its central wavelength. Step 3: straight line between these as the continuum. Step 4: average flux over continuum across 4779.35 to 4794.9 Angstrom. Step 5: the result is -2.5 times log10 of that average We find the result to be 0.24 mag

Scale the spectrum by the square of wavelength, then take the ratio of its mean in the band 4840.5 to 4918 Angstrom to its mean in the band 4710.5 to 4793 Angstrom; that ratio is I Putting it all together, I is 1.1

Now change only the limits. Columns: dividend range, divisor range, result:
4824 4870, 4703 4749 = 0.95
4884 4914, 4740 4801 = 1.19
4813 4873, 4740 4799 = 1.10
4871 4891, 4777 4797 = 1.22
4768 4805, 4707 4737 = 0.82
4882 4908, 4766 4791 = 1.30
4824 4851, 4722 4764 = 0.95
